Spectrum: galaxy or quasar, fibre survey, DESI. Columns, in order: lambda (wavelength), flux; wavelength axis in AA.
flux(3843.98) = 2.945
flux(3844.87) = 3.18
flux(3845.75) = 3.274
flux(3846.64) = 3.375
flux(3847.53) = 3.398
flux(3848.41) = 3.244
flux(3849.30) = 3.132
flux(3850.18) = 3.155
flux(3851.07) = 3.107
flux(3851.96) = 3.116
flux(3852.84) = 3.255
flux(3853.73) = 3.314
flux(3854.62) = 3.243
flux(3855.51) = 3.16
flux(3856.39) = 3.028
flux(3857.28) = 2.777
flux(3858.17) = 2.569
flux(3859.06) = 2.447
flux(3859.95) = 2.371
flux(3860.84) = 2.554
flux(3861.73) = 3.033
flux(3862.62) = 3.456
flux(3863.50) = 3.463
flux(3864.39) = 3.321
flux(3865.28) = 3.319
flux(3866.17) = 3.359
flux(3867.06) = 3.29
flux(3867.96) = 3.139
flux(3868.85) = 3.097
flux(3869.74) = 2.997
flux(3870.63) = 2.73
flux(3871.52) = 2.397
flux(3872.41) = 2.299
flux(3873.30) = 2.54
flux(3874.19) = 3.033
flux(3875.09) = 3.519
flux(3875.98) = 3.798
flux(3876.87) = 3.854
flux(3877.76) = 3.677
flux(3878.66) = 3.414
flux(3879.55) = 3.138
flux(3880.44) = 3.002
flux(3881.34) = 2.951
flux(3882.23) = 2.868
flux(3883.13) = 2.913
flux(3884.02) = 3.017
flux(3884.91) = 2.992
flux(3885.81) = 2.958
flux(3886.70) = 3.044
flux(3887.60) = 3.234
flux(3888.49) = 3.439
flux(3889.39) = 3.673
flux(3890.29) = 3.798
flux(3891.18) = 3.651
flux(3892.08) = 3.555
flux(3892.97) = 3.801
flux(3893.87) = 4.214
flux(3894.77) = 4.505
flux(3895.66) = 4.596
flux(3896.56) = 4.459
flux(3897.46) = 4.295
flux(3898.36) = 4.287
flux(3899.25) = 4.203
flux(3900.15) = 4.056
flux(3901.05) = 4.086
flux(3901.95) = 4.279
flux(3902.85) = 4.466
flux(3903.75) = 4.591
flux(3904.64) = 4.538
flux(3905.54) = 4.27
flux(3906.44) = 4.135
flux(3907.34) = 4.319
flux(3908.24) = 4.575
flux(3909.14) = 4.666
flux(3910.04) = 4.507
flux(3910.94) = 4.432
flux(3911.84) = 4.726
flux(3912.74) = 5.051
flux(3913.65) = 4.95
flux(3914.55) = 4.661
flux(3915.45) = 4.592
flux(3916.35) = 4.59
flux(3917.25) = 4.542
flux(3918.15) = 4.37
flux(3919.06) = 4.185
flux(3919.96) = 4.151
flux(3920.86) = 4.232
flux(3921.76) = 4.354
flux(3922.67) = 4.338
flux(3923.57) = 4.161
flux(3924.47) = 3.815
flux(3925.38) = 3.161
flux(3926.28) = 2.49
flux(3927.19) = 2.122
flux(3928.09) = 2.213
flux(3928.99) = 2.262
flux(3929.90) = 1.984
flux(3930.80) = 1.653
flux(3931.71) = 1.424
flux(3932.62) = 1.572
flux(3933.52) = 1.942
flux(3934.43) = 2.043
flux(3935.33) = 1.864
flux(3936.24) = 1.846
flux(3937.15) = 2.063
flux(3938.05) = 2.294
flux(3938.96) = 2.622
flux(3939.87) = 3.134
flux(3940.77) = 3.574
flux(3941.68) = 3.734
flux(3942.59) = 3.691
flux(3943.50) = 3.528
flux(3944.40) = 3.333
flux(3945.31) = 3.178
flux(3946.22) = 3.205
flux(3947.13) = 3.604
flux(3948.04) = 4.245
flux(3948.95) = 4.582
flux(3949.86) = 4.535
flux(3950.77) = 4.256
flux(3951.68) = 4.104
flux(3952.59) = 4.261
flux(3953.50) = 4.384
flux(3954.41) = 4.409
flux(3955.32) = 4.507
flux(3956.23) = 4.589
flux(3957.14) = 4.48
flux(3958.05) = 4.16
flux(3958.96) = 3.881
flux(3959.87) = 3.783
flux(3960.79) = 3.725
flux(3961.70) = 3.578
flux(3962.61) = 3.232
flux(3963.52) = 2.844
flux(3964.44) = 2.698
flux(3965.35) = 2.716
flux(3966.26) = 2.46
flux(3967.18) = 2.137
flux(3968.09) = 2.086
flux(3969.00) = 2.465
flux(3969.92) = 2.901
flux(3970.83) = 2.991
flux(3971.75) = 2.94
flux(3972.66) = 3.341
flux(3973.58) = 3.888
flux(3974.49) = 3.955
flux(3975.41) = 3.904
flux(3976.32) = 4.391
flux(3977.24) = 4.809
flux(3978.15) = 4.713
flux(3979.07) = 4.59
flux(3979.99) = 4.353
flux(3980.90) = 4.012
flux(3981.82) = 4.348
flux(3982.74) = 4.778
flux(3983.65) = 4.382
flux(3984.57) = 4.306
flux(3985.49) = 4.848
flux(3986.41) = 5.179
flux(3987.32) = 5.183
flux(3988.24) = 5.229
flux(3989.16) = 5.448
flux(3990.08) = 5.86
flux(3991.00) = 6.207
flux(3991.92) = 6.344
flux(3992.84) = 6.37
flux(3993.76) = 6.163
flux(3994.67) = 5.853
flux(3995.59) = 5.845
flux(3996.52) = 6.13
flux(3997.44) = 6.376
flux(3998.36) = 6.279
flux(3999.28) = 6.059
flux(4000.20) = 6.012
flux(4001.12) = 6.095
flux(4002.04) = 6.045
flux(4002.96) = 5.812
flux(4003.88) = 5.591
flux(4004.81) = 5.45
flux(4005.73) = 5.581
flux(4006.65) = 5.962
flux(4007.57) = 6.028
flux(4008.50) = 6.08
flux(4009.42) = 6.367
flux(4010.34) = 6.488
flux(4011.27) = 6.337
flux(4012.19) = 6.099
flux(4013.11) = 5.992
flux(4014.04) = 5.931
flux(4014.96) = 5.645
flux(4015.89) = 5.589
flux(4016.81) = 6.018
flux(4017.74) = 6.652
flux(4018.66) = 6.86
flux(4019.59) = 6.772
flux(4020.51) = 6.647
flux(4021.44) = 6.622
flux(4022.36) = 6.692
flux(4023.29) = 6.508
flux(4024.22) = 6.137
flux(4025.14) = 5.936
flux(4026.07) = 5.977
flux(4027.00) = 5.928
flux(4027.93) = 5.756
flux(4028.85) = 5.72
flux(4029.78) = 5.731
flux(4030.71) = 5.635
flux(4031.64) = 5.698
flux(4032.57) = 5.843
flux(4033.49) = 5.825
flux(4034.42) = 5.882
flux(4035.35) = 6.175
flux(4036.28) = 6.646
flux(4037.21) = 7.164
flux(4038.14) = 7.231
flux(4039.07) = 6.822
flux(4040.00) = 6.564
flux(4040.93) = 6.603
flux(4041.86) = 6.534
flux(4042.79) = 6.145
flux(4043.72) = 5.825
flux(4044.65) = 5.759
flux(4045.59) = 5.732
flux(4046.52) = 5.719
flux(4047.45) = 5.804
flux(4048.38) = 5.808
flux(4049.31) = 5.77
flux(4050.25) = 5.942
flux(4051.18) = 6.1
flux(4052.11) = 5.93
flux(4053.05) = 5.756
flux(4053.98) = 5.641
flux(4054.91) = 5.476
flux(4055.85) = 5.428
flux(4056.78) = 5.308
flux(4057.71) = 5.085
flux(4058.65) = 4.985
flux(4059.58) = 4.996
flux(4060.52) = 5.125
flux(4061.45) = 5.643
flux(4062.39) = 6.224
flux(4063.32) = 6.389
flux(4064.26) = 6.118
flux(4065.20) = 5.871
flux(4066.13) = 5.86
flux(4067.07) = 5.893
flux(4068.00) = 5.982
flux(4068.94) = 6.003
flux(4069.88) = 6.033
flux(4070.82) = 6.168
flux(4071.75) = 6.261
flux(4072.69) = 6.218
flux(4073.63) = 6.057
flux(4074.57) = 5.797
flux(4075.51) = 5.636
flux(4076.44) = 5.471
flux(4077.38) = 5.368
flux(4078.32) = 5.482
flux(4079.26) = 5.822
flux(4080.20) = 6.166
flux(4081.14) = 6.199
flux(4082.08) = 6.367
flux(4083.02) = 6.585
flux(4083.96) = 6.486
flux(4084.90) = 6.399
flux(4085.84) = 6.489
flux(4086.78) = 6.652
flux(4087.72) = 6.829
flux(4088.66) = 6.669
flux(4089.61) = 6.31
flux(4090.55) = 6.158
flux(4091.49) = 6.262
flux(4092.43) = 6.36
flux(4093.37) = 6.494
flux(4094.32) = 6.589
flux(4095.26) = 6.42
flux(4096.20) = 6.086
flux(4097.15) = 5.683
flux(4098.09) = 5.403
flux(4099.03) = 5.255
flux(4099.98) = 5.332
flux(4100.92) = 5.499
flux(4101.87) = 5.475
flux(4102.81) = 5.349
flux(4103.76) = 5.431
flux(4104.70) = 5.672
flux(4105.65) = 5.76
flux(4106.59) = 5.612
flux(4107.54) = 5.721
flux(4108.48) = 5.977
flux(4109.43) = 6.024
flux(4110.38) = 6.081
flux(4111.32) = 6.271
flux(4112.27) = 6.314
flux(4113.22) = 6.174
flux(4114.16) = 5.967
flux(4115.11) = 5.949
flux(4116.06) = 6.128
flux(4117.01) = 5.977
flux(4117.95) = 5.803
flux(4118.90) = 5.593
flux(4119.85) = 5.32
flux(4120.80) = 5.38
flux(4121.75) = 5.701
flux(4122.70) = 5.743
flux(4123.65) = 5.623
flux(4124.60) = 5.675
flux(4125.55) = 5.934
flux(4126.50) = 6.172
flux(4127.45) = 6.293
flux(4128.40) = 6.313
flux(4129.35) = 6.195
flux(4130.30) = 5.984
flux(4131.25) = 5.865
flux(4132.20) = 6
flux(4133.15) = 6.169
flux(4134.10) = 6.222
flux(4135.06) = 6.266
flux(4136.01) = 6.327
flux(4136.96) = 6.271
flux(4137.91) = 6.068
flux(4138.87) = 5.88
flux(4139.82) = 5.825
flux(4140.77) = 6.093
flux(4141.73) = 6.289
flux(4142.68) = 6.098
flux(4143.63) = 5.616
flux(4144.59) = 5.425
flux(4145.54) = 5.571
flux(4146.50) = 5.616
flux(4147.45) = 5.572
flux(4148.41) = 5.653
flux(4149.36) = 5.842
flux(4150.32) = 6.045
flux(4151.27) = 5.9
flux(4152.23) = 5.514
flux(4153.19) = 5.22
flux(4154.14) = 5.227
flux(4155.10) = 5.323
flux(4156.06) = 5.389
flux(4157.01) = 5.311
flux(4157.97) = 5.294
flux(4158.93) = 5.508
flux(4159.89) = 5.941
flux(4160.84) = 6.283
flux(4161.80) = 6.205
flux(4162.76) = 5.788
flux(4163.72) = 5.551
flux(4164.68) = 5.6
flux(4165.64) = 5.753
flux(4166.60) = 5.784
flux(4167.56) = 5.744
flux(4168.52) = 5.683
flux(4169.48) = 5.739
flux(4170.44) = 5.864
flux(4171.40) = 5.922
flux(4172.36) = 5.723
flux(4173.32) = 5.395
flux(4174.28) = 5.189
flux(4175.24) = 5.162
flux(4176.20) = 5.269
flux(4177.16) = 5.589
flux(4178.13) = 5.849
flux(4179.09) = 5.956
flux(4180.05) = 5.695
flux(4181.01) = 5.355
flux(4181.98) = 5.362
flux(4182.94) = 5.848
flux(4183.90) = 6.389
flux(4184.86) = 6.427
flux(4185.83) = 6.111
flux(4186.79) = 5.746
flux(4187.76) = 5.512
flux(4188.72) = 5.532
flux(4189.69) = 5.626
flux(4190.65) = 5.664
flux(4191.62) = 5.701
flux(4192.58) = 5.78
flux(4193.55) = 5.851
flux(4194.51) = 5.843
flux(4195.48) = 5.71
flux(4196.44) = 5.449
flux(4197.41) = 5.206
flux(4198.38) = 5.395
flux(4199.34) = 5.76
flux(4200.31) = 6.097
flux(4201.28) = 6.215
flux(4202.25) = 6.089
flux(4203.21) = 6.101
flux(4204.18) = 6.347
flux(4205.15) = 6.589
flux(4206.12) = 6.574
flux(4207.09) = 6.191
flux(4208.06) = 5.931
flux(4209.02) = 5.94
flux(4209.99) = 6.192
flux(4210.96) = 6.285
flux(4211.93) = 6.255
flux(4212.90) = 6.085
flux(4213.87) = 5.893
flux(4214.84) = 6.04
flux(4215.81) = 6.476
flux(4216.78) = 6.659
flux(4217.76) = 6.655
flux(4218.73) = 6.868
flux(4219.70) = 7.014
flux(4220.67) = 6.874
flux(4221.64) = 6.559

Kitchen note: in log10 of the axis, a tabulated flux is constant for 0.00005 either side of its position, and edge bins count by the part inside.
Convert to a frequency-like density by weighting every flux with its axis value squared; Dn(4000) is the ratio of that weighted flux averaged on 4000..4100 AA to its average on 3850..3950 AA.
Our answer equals 1.89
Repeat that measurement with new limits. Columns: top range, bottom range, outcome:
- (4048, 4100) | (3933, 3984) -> 1.78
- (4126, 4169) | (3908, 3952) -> 1.87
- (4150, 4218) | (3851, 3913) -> 1.91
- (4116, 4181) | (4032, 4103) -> 1.00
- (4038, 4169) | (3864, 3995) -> 1.71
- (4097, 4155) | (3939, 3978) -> 1.75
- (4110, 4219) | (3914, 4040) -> 1.39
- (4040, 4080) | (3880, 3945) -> 1.75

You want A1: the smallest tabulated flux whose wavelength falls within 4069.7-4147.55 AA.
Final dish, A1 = 5.255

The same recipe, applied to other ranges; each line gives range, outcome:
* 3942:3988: 2.086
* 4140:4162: 5.22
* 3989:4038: 5.448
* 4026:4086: 4.985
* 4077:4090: 5.368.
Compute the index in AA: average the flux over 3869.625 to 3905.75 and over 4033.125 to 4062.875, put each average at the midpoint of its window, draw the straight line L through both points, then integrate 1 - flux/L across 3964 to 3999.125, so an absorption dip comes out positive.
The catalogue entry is 3.5 AA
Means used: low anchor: 3.59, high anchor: 5.93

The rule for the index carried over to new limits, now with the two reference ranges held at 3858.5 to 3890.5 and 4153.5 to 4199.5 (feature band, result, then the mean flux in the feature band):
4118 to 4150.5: -3.6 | 5.9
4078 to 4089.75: -3.5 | 6.35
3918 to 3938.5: 4.4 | 2.78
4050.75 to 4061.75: -1.9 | 5.45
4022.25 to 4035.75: -4.7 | 5.94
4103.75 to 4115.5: -1.9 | 5.94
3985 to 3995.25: -4.0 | 5.7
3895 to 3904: -2.7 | 4.33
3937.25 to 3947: 1.3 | 3.2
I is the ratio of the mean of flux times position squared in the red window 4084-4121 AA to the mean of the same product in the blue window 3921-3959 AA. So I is 1.98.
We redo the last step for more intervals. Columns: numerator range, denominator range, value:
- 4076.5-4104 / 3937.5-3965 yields 1.74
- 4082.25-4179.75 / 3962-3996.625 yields 1.47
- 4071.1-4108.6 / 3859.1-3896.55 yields 2.04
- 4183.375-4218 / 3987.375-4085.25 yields 1.08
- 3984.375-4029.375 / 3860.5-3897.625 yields 1.91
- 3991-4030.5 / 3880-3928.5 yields 1.63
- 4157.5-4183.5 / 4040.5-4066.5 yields 1.04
